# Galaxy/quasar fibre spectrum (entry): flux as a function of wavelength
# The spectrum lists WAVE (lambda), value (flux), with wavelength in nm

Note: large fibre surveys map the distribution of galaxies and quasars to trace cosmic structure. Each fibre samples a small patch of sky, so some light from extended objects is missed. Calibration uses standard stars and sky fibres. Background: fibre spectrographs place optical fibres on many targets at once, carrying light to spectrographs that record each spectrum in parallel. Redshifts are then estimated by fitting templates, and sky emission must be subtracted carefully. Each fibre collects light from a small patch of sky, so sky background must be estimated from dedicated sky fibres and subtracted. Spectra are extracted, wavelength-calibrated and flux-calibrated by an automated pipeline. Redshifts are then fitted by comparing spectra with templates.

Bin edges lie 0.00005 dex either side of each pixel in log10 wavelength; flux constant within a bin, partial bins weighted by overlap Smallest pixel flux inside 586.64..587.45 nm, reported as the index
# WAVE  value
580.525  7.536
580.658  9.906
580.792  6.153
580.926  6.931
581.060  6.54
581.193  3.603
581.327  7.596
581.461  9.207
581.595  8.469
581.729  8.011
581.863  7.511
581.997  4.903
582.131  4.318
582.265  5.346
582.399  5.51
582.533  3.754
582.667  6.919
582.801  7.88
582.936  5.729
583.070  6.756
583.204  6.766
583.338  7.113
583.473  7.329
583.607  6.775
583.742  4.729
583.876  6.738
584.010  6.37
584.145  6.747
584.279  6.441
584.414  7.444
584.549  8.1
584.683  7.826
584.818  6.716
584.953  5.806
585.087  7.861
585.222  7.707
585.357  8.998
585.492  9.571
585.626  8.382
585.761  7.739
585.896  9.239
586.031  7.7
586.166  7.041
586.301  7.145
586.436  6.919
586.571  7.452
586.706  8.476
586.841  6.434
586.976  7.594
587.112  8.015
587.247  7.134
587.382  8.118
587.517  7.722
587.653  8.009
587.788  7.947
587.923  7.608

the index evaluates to 6.434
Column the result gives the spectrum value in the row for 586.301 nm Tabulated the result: 7.145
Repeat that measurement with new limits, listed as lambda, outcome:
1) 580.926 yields 6.931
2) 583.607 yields 6.775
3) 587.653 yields 8.009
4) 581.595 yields 8.469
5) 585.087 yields 7.861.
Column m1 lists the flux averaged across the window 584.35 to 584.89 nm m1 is 7.5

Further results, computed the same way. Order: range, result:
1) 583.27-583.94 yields 6.53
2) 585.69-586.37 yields 7.77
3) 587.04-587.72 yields 7.79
